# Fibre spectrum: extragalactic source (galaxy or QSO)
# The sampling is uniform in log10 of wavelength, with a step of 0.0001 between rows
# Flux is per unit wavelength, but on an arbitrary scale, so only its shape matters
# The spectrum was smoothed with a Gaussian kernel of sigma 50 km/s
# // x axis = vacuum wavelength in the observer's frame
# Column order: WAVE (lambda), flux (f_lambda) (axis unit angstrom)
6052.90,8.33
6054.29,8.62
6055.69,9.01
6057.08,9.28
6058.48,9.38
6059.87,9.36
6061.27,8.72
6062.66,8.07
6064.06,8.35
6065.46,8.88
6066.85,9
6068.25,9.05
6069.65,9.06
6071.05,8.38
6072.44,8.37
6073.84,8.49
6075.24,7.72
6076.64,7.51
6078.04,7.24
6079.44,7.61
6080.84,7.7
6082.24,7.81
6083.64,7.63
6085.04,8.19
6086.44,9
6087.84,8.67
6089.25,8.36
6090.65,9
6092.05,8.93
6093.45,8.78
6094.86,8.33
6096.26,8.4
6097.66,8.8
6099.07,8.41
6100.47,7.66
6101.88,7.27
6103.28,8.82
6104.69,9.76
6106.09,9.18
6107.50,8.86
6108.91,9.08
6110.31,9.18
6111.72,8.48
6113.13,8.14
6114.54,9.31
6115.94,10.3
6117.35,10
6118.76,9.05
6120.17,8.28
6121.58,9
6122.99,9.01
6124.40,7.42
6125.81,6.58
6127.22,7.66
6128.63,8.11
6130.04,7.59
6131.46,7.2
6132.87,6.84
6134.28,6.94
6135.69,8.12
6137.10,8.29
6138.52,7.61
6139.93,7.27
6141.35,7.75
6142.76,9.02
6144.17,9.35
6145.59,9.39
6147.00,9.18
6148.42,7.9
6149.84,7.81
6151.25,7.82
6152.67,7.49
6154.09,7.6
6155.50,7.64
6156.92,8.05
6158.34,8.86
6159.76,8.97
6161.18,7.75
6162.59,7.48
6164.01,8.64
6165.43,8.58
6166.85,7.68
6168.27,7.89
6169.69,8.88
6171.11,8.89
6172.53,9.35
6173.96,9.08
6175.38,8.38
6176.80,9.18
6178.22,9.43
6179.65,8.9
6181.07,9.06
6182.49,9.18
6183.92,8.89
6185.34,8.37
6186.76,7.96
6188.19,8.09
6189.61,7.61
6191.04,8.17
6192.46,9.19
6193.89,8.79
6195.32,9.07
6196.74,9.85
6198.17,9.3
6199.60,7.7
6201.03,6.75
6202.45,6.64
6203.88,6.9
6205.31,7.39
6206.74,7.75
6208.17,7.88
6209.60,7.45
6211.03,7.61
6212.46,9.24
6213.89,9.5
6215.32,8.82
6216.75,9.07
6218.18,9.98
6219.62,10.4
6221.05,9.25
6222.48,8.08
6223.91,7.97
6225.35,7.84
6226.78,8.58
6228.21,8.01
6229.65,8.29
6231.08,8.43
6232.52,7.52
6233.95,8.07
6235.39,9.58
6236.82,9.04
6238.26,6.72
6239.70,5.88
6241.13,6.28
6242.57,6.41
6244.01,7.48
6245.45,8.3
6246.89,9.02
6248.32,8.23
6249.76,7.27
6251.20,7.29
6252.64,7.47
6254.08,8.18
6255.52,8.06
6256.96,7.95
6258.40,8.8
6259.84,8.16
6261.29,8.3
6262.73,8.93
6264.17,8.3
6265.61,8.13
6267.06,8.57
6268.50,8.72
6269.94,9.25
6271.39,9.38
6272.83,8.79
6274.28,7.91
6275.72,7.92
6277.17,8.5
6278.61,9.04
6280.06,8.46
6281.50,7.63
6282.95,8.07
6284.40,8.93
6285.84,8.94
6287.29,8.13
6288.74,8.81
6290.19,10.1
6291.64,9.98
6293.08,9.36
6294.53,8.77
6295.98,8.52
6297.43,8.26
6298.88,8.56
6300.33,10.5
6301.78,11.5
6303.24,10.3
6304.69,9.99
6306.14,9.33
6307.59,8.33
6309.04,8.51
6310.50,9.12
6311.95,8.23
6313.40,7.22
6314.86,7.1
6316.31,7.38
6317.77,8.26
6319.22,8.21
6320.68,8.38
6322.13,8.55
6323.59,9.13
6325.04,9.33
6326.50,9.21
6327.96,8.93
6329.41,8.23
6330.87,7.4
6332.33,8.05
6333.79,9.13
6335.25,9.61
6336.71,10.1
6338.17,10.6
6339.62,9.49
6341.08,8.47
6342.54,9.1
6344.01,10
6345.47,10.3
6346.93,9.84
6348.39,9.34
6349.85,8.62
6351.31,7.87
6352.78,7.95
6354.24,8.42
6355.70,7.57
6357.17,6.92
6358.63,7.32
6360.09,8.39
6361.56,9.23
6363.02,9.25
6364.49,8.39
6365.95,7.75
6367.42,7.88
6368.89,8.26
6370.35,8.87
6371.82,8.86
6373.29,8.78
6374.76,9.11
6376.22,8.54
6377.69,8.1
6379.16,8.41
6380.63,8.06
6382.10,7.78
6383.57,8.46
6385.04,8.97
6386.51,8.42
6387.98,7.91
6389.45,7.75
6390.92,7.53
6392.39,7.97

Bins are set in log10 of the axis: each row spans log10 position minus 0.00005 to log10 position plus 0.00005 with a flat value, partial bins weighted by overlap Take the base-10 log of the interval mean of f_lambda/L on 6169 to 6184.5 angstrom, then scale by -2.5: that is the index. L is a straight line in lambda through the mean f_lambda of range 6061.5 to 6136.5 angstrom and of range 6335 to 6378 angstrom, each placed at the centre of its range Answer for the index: -0.065 mag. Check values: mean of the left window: 8.37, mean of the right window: 8.76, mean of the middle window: 9.02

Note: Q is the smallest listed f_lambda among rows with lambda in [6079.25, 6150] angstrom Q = 6.58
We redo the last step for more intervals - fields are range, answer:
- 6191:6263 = 5.88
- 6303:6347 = 7.1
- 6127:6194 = 6.84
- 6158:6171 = 7.48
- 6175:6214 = 6.64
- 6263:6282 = 7.63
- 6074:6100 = 7.24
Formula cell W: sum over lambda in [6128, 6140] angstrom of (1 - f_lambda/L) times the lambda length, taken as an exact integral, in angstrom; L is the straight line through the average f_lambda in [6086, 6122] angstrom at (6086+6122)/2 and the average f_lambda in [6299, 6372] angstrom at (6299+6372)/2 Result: 1.7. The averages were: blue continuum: 8.81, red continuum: 8.77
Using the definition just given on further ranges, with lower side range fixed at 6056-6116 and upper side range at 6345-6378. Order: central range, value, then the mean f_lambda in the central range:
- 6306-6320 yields 0.6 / 8.12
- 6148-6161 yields 0.8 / 8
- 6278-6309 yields -2.2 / 9.11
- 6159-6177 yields 0.1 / 8.5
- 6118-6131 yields 0.7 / 8.06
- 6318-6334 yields -0.1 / 8.57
